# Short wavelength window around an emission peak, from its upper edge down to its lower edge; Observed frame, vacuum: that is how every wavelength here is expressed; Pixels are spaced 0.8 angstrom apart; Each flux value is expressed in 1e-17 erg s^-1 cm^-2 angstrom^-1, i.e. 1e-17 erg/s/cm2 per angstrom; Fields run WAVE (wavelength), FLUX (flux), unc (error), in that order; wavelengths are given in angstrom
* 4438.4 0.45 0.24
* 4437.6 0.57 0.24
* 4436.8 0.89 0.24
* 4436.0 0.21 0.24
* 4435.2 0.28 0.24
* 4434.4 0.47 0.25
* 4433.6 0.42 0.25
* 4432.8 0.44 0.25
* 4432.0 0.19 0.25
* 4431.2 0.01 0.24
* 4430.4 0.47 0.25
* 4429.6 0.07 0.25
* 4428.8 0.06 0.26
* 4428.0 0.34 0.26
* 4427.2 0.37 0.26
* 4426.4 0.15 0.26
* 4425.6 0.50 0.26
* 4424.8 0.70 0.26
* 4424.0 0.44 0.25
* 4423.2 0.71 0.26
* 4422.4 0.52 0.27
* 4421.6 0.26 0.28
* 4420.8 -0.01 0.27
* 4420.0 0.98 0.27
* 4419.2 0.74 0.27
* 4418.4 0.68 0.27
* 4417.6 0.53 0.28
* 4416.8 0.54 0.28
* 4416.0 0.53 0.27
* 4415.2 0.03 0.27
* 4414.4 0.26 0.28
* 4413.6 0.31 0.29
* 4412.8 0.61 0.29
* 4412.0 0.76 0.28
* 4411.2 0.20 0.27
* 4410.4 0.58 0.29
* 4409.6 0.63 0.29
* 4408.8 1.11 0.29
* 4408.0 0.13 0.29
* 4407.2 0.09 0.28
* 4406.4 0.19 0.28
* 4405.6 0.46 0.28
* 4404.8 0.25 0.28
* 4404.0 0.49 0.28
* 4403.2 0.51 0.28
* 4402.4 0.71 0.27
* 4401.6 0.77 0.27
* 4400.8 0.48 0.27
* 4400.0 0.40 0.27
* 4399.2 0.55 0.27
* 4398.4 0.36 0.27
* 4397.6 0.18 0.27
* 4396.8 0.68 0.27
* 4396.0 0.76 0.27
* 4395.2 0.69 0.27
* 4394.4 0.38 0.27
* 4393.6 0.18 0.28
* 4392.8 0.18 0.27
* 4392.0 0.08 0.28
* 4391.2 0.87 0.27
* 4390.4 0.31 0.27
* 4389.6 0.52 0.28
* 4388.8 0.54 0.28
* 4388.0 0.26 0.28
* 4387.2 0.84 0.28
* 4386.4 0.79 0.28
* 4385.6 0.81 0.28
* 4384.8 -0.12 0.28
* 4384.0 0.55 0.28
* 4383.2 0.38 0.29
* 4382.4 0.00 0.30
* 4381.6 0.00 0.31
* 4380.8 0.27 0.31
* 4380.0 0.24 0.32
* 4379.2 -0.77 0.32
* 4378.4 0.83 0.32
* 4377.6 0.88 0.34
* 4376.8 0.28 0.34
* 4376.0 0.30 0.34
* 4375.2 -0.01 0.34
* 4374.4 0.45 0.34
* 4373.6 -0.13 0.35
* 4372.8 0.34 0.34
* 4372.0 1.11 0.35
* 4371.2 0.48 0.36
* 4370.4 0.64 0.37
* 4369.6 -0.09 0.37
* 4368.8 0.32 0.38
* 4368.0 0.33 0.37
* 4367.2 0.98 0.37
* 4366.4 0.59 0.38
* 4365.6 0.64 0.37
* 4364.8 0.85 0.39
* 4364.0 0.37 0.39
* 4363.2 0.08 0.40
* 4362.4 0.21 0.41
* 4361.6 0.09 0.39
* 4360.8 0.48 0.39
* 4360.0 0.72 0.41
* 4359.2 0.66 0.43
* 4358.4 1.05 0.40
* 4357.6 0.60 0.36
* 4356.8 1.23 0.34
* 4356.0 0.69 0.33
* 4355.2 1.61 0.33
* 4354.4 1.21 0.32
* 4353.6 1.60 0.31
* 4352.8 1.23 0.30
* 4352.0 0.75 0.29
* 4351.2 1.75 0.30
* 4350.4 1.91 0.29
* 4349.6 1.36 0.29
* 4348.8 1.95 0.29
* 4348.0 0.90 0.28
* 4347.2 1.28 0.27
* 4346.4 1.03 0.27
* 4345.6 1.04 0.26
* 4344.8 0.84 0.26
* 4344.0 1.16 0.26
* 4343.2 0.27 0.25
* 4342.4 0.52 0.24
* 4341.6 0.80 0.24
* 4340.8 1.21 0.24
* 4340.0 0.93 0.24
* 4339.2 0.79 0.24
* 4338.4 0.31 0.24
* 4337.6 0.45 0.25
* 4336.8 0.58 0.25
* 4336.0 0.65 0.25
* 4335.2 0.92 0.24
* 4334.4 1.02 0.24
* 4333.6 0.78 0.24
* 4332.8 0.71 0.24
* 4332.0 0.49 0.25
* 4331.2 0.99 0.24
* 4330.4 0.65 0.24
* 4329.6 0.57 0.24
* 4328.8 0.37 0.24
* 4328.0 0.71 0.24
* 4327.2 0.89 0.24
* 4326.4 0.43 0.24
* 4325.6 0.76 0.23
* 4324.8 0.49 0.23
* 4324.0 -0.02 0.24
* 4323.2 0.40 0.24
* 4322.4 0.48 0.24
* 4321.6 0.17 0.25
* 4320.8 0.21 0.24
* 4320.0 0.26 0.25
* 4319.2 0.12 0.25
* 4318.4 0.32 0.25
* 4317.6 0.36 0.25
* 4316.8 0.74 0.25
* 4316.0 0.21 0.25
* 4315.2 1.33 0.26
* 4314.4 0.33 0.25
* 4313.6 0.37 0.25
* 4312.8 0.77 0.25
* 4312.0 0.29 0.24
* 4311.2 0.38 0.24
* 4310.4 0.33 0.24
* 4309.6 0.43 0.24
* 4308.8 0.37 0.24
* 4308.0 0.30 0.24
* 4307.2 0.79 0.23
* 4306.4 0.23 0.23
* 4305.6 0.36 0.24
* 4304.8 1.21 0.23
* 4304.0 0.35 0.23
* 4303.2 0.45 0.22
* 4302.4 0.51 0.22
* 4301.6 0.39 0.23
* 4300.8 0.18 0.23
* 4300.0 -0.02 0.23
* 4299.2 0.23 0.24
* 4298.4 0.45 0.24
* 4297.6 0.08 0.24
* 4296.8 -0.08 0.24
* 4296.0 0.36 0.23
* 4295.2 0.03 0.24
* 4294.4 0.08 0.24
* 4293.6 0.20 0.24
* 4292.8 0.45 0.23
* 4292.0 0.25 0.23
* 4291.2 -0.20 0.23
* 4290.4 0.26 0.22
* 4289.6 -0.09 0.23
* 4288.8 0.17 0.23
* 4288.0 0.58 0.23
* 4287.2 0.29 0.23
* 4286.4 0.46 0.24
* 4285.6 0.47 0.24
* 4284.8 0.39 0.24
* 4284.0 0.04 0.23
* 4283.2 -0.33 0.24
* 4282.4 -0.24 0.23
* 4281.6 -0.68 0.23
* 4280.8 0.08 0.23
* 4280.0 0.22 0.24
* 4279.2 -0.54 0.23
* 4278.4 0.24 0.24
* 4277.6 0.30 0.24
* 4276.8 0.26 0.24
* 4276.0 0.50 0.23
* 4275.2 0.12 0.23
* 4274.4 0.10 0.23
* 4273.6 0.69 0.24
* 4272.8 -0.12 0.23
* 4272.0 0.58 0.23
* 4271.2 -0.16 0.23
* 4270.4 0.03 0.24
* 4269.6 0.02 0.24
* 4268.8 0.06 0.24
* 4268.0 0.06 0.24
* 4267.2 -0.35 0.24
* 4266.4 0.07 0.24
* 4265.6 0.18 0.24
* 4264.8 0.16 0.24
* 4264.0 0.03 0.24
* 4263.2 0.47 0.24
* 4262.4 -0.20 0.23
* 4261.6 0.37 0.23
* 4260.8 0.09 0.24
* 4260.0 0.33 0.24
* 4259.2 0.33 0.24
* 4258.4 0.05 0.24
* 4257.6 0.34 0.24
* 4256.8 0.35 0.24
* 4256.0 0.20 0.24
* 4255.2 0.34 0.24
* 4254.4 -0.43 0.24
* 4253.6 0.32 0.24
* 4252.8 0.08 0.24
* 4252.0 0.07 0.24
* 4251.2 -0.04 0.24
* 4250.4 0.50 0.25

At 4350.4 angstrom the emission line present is Lyman alpha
